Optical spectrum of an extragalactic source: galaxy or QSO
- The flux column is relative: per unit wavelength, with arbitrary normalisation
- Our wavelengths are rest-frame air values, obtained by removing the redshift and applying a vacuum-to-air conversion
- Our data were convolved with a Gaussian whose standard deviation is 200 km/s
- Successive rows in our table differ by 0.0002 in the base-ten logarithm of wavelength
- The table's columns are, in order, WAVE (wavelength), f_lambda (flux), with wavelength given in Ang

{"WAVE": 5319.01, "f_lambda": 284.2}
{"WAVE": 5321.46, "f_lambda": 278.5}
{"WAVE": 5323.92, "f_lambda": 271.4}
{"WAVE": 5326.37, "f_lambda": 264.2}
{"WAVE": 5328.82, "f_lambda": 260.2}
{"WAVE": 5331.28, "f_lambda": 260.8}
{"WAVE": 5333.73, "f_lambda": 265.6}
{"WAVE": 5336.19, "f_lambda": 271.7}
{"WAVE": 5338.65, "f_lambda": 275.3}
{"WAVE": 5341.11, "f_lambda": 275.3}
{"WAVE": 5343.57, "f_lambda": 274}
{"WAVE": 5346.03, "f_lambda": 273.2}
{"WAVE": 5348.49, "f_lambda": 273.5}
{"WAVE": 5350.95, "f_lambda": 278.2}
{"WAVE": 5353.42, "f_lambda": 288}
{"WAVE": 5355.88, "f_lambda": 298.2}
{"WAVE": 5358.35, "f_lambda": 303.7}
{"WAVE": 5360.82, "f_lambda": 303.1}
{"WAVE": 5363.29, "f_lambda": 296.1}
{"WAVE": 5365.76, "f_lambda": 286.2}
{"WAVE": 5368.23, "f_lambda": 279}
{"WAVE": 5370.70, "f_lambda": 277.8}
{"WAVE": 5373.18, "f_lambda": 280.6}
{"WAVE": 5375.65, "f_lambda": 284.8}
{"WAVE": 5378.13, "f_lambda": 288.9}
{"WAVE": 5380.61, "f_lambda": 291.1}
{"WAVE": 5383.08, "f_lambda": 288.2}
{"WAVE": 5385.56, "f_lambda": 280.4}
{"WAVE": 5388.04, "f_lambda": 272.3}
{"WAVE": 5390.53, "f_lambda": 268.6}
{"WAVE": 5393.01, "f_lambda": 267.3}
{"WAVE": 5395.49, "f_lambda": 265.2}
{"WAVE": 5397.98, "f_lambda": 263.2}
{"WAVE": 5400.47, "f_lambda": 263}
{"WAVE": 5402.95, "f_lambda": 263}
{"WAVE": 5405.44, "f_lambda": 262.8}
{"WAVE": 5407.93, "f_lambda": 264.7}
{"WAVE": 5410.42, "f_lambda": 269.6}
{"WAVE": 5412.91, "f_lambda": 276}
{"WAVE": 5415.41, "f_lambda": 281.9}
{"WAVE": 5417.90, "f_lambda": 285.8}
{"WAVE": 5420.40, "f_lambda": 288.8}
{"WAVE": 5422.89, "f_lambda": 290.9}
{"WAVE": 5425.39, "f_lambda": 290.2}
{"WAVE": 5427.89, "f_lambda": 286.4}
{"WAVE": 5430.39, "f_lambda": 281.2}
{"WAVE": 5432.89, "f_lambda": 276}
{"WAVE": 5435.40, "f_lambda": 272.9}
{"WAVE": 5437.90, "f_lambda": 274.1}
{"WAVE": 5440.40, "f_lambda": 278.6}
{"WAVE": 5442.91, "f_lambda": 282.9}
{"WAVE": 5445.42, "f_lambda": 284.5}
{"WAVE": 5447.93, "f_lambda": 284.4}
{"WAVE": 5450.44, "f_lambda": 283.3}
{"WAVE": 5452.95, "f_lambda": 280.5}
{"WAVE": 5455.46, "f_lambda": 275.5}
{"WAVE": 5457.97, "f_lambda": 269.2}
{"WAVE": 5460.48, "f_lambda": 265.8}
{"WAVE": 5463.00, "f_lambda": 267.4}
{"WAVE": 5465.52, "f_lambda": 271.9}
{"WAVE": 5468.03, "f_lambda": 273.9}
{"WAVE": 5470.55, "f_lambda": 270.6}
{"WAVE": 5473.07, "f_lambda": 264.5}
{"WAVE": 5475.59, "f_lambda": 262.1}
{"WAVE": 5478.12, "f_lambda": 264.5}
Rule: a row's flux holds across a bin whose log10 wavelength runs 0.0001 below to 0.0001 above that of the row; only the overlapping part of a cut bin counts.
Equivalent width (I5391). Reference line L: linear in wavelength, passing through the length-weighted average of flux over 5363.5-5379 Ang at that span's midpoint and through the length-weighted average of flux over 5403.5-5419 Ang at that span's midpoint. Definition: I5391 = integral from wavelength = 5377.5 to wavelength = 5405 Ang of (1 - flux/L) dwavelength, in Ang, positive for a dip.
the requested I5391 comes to 0.5 Ang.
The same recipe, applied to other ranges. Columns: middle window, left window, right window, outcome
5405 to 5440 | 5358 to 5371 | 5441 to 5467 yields 0.33 Ang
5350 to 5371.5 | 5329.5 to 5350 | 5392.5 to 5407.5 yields -1.75 Ang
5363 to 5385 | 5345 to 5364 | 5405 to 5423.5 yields 0.02 Ang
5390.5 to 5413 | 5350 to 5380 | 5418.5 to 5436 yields 1.60 Ang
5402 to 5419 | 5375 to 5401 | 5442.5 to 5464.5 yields 0.25 Ang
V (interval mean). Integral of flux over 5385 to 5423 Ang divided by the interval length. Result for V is 272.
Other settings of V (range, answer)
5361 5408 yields 277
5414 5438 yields 283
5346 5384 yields 287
